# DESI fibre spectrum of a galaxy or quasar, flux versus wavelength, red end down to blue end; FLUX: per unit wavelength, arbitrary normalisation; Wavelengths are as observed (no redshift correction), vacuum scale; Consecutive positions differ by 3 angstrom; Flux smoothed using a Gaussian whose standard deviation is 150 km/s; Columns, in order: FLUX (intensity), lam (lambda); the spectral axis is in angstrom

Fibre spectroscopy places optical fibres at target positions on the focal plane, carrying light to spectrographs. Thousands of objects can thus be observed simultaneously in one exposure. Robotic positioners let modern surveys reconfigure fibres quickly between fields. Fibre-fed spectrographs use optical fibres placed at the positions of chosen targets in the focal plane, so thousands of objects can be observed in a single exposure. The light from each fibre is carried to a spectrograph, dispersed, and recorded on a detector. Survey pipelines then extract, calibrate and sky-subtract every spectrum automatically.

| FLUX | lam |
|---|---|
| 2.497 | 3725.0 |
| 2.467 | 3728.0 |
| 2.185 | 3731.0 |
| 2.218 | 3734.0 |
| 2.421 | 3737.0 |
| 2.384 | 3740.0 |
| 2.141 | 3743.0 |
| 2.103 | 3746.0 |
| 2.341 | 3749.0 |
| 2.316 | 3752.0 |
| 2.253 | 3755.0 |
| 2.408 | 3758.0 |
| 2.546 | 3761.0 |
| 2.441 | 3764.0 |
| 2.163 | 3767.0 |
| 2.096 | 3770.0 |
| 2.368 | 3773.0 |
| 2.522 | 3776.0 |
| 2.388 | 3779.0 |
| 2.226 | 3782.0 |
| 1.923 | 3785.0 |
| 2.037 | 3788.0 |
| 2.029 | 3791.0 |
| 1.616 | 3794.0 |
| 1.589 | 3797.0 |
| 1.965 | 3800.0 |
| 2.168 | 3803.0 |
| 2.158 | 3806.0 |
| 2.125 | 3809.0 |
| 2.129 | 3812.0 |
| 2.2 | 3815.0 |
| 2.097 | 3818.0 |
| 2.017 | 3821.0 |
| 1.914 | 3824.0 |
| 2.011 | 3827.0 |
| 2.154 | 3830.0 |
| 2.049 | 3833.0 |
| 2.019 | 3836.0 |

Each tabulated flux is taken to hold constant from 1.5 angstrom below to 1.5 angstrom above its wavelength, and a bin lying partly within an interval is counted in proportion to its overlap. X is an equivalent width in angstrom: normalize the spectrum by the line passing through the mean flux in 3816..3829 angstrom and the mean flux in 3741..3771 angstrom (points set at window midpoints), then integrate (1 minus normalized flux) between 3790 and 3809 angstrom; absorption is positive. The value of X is 1.6 angstrom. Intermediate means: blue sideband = 2.29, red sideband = 2.02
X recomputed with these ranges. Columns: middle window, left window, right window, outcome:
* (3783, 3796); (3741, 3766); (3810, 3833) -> 1.7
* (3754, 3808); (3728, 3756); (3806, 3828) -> 0.4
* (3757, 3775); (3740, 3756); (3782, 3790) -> -1.7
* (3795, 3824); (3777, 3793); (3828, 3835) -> 0.9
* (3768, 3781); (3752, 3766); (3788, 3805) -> -0.9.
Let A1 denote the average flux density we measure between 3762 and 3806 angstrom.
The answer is 2.12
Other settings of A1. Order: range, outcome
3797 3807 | 2.02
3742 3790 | 2.27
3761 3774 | 2.3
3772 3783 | 2.38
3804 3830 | 2.09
